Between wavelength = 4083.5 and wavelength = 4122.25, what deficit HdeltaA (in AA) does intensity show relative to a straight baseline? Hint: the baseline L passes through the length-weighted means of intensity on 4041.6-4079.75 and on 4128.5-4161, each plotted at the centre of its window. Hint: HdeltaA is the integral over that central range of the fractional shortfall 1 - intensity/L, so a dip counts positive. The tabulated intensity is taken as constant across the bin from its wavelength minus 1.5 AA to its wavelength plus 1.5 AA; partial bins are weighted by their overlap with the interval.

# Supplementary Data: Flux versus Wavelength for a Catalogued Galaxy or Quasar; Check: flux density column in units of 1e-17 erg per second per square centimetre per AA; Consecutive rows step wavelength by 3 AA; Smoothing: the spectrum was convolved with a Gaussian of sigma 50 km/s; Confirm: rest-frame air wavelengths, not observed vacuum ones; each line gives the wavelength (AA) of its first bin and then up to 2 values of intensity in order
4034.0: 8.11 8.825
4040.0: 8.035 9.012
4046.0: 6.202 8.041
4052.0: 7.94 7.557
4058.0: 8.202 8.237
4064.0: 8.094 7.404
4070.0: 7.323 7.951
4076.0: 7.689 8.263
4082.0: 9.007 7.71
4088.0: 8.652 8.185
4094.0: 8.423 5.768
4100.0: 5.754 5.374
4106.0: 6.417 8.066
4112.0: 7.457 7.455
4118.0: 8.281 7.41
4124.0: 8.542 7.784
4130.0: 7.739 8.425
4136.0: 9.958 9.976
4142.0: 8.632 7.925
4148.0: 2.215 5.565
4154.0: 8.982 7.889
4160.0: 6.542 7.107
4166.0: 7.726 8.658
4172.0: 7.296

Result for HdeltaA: 2.2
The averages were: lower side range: 7.83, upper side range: 7.64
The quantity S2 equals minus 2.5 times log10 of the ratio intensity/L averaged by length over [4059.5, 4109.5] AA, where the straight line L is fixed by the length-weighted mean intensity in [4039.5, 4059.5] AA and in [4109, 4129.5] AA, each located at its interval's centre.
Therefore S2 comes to 0.043 mag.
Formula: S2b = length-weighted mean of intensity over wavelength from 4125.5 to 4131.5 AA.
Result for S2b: 7.76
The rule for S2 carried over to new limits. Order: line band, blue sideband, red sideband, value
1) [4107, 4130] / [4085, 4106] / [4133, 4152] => -0.08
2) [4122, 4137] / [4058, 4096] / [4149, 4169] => -0.12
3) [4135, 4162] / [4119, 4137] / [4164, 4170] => 0.10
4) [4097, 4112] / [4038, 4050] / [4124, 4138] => 0.28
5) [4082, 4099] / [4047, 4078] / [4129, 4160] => 0.00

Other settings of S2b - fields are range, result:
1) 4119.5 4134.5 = 7.98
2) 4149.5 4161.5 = 7.24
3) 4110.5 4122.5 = 7.65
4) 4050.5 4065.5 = 8.01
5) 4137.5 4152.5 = 6.86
